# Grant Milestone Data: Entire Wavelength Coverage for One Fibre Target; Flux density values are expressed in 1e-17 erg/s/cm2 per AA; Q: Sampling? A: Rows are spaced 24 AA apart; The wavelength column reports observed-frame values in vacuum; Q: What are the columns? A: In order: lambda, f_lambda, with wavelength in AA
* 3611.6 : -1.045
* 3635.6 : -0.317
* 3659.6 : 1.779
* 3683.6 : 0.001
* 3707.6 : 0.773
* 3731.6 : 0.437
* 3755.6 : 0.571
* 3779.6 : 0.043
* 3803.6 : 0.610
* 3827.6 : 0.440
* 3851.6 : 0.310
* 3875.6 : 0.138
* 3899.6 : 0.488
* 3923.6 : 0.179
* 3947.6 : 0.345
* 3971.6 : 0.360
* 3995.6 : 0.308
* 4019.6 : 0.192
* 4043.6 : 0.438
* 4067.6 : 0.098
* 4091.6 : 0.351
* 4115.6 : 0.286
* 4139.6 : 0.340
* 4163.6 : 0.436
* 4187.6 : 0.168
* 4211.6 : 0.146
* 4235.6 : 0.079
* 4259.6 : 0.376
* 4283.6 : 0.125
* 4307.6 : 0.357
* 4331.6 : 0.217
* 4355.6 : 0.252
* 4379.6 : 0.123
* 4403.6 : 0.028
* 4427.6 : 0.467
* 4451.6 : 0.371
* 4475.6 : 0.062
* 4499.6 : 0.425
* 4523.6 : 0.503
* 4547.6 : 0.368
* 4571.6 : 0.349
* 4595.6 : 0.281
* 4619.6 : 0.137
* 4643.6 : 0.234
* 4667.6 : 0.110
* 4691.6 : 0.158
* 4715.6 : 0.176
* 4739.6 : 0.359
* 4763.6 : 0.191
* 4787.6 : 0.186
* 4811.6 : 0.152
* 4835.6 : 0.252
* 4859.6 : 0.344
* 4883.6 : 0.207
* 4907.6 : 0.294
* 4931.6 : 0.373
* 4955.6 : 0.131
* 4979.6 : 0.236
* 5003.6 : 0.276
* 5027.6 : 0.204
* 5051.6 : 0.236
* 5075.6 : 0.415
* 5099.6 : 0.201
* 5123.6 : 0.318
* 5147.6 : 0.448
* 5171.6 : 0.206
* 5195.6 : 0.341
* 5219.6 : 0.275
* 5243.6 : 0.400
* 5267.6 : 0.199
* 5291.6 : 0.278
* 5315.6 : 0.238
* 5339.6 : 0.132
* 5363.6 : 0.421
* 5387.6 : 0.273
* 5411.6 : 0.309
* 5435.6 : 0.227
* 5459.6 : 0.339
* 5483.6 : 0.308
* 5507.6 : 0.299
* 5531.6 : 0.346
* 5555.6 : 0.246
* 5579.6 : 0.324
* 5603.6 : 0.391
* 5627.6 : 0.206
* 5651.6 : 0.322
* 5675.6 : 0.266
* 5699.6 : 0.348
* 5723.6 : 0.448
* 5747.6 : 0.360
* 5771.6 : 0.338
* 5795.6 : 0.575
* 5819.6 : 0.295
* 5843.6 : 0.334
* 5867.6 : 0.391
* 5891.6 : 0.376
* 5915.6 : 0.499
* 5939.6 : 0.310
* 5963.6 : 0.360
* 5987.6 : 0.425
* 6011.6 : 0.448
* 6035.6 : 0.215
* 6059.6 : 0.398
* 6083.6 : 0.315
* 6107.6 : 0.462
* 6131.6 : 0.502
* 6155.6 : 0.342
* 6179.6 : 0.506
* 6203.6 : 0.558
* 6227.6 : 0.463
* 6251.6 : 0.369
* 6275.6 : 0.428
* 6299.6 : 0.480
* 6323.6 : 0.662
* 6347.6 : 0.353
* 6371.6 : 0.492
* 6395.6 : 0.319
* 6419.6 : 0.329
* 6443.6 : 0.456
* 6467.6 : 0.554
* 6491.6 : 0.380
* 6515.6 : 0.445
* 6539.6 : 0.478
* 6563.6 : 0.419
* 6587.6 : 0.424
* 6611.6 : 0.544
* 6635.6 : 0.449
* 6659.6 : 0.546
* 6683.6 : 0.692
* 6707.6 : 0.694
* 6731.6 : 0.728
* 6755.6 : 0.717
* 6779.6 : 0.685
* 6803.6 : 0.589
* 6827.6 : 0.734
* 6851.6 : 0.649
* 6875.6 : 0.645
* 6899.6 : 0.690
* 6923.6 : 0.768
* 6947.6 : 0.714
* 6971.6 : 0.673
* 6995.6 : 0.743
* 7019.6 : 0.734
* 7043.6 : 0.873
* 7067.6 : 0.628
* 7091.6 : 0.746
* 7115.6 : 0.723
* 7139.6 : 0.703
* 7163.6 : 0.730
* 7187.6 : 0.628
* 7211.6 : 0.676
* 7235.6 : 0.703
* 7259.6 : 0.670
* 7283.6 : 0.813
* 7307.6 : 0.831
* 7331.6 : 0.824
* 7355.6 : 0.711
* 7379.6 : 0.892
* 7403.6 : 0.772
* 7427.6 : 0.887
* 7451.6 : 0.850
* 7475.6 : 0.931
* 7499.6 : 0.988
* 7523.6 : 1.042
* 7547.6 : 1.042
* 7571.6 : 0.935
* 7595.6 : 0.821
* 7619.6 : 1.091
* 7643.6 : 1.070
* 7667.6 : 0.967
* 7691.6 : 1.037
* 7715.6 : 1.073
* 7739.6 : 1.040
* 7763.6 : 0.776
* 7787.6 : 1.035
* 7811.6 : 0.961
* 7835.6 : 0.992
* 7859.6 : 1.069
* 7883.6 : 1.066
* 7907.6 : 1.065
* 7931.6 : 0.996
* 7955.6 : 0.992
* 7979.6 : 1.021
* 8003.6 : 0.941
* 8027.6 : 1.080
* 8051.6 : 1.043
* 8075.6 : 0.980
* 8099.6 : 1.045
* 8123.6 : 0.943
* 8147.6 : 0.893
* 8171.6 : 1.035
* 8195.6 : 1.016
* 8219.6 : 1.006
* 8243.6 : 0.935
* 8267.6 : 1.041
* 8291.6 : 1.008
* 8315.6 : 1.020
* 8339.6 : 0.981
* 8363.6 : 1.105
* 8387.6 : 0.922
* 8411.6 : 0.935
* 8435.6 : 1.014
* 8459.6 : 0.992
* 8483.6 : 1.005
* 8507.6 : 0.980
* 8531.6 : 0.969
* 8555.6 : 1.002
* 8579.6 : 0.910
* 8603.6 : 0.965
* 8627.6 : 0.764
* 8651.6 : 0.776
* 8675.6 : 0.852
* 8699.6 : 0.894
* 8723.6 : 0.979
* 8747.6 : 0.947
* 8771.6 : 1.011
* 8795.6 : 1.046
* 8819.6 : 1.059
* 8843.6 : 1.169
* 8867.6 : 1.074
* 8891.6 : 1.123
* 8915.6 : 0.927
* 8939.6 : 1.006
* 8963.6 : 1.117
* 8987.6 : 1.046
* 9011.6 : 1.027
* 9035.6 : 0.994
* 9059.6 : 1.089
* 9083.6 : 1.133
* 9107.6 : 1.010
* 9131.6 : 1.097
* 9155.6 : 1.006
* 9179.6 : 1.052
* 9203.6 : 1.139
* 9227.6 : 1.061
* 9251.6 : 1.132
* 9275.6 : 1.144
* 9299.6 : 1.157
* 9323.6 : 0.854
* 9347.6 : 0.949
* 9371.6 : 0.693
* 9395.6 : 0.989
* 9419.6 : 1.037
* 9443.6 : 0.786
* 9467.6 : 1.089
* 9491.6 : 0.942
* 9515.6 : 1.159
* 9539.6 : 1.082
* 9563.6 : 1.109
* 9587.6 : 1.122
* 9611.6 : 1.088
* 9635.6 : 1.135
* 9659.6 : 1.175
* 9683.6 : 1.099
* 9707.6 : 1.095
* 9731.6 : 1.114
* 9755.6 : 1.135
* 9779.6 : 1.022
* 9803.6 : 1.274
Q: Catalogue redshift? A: 0.67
